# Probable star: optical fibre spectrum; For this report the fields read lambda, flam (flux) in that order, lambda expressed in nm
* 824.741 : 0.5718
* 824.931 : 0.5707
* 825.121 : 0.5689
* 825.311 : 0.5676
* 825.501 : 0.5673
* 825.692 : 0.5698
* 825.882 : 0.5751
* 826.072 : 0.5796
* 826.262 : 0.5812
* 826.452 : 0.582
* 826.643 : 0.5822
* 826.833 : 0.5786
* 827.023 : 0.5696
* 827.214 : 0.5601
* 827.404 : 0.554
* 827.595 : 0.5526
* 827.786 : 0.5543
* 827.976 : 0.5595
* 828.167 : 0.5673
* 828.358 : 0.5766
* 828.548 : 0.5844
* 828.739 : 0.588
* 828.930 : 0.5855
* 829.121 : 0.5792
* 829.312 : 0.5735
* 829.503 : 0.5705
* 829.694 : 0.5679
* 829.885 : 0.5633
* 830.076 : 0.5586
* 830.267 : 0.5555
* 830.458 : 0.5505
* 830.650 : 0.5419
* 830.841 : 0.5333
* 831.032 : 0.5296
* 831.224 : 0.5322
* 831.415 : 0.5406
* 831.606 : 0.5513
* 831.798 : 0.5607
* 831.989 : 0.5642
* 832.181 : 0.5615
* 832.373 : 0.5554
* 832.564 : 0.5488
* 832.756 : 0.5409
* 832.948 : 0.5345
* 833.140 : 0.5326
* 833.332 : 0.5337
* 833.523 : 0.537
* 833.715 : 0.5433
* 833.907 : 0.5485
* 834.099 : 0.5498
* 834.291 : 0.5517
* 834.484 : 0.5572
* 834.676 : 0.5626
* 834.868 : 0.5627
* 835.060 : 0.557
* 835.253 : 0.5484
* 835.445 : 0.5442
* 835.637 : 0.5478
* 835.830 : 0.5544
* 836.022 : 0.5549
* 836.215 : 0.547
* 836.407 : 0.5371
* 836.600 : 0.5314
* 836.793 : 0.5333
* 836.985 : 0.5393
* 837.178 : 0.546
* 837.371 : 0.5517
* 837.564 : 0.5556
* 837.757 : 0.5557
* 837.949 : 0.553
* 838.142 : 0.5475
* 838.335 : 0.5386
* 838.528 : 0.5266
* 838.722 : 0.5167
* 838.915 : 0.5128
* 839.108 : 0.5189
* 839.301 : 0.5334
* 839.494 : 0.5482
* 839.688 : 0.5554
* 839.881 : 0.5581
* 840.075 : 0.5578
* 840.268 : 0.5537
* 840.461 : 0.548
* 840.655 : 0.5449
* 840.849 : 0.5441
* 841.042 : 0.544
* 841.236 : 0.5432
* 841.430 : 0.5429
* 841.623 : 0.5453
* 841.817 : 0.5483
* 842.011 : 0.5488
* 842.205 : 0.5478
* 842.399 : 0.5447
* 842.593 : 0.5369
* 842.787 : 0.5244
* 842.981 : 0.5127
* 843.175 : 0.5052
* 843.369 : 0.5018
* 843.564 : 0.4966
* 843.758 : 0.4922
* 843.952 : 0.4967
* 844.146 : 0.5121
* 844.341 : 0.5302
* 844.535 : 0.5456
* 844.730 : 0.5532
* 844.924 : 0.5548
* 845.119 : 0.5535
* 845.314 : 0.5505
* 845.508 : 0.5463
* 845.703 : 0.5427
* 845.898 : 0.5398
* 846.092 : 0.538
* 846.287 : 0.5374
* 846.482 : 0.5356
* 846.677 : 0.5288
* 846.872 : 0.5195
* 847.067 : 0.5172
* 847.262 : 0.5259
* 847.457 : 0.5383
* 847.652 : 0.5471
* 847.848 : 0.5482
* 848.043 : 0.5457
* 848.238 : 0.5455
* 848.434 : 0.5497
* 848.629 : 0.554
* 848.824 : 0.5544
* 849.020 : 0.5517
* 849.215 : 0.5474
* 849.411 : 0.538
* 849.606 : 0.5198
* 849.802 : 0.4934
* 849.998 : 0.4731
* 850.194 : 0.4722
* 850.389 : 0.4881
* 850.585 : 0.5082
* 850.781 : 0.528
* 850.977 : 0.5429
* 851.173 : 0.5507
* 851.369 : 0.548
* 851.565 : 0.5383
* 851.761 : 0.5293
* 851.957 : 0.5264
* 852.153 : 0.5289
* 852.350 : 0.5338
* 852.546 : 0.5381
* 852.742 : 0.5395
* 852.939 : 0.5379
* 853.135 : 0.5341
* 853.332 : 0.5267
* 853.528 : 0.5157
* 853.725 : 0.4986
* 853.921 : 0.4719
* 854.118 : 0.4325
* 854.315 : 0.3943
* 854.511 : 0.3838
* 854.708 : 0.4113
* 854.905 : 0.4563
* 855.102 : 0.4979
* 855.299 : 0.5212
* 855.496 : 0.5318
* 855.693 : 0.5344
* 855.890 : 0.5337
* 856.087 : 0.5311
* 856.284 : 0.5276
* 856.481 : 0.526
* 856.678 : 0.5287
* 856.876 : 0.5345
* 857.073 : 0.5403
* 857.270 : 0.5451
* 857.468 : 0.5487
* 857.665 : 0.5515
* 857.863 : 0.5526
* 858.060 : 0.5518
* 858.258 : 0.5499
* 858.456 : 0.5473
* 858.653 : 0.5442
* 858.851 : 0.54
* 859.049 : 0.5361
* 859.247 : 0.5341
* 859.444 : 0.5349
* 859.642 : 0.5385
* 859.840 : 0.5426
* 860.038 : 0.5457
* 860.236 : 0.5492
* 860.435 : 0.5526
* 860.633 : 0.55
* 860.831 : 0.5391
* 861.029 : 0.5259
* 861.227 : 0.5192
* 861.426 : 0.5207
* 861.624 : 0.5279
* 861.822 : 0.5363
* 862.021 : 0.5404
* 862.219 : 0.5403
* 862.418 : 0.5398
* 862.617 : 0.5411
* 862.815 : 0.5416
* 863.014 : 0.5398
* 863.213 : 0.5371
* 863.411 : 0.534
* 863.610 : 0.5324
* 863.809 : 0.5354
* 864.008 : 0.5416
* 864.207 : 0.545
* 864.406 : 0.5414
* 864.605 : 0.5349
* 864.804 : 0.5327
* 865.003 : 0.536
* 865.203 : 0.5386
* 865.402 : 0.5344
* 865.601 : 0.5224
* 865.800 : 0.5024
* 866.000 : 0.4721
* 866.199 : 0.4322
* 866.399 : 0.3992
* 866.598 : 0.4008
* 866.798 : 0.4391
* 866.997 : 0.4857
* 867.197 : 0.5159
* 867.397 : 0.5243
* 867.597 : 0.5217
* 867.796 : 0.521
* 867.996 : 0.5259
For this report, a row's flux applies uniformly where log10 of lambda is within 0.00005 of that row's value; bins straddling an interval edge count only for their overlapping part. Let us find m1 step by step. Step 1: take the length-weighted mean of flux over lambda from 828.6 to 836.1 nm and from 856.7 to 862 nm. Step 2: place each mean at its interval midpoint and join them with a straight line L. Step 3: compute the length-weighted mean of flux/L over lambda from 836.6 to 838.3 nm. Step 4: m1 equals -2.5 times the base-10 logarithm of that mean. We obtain 0.01 mag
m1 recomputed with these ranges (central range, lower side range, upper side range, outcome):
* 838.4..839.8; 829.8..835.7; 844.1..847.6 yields 0.03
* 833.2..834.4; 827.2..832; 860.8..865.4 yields 0.03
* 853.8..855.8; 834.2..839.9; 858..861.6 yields 0.17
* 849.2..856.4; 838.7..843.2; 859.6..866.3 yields 0.06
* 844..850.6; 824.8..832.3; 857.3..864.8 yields 0.04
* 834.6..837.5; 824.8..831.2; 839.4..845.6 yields 0.00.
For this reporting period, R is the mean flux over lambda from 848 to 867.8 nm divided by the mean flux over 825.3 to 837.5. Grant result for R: 0.94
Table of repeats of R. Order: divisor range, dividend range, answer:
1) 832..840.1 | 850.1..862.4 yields 0.96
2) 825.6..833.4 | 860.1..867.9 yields 0.93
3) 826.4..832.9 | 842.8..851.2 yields 0.94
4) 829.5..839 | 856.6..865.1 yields 0.99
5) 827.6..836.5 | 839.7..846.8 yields 0.97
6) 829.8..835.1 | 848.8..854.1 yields 0.95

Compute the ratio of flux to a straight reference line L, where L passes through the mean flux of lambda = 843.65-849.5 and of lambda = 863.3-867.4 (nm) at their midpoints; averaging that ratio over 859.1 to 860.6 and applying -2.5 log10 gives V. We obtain -0.06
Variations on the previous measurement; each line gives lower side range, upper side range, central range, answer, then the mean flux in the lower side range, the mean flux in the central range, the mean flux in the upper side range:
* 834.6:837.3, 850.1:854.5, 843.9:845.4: -0.021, 0.548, 0.538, 0.51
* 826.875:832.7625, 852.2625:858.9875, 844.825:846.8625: -0.020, 0.56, 0.542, 0.515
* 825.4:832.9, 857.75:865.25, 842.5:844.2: 0.089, 0.563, 0.509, 0.539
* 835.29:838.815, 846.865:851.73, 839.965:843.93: 0.009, 0.543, 0.534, 0.53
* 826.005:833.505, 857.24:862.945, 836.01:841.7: 0.022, 0.56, 0.543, 0.541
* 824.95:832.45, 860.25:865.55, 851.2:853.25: 0.019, 0.564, 0.536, 0.537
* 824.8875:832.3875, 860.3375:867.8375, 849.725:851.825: 0.041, 0.564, 0.516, 0.518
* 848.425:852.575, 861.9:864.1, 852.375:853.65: -0.004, 0.527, 0.531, 0.538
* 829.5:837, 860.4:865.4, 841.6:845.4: 0.030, 0.548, 0.53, 0.537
